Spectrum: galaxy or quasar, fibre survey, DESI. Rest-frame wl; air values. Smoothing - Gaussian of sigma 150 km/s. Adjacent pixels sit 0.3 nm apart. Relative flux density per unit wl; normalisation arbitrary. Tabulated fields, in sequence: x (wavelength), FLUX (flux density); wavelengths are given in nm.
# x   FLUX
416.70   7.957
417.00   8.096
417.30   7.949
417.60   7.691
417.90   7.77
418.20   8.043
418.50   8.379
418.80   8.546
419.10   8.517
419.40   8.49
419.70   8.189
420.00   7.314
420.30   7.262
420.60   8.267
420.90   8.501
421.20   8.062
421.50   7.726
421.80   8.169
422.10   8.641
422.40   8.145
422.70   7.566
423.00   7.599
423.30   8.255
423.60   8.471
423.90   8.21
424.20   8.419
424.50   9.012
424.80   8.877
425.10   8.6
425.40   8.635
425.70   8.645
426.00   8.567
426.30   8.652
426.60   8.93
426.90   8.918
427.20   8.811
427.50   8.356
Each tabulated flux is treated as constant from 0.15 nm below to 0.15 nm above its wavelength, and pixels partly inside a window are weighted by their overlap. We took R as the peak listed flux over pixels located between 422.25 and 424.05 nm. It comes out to 8.471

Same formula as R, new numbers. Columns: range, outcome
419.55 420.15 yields 8.189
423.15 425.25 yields 9.012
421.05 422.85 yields 8.641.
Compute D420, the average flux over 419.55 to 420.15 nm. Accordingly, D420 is 7.75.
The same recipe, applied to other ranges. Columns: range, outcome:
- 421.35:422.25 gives 8.18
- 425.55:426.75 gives 8.7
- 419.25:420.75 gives 7.9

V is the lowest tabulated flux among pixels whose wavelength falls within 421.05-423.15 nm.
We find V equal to 7.566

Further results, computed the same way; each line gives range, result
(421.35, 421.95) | 7.726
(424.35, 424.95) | 8.877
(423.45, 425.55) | 8.21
